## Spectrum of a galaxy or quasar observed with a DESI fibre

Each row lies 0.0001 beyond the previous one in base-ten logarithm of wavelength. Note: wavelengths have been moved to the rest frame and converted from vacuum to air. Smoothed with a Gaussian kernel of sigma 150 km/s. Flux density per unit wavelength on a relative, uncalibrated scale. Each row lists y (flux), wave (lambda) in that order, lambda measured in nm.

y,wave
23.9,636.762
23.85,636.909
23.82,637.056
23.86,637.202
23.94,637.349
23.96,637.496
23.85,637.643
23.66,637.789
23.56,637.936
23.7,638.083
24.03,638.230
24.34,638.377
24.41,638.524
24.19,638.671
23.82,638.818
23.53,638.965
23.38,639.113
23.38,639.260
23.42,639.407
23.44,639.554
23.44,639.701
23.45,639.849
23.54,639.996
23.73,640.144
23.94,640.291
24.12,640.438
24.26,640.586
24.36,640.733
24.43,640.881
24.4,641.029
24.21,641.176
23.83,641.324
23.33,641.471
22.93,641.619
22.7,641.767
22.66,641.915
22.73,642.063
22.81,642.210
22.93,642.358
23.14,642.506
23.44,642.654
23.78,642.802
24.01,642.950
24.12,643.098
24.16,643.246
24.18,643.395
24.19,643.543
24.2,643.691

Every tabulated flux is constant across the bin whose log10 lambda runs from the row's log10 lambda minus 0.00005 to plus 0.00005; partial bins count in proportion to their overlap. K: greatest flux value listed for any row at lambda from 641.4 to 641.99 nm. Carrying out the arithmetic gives 23.33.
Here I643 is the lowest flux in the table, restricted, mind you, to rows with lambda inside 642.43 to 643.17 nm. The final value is 23.14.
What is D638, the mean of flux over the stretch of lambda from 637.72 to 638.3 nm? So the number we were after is 23.7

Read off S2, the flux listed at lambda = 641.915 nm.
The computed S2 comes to 22.66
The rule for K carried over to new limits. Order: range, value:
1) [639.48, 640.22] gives 23.73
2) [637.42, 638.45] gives 24.34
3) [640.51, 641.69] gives 24.43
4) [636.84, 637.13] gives 23.85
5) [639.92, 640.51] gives 24.12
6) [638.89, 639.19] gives 23.53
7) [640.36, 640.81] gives 24.36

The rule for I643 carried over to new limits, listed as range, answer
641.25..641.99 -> 22.66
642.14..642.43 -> 22.81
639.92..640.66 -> 23.54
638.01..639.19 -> 23.38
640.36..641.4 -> 23.83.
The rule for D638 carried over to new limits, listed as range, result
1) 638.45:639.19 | 23.8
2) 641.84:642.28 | 22.8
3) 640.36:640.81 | 24.2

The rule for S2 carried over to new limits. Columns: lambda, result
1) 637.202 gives 23.86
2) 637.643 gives 23.85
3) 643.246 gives 24.16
